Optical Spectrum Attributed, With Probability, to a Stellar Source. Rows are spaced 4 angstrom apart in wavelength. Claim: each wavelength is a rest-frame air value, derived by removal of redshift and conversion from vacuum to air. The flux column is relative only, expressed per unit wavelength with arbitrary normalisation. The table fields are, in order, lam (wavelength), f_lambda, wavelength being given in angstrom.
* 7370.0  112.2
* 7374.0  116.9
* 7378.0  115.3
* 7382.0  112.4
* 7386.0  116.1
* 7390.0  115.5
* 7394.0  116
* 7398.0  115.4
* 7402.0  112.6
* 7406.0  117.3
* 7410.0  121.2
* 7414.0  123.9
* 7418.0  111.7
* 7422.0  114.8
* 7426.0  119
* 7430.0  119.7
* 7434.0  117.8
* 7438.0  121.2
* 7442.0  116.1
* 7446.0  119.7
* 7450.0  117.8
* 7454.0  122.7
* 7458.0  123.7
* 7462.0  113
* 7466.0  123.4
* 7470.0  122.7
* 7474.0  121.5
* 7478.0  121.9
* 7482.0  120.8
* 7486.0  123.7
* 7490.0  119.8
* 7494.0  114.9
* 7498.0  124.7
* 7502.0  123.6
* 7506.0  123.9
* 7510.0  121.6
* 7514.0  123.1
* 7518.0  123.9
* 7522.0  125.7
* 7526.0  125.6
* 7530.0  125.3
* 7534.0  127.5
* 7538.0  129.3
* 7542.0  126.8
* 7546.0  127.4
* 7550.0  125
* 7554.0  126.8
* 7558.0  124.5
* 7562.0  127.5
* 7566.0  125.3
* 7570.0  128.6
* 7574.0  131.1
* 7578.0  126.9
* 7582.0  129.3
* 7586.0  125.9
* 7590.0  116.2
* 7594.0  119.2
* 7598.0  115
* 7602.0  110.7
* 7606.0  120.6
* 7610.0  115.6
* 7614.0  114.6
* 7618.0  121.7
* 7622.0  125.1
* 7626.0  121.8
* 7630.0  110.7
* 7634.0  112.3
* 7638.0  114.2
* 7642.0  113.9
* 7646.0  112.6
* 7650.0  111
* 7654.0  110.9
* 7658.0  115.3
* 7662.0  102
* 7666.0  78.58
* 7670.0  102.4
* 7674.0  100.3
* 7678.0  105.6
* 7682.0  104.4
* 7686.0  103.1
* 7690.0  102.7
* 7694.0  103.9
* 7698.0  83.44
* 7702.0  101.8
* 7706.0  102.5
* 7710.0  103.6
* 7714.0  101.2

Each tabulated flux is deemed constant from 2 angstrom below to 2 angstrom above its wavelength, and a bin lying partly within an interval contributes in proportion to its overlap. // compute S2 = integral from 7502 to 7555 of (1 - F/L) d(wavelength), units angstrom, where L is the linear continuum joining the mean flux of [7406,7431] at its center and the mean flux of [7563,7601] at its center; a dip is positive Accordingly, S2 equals -1.5 angstrom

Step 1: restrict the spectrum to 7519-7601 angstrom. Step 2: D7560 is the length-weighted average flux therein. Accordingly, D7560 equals 125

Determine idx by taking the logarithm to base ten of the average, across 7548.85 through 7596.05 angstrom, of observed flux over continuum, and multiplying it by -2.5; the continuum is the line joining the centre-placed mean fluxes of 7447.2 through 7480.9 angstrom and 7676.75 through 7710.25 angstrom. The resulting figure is -0.13 mag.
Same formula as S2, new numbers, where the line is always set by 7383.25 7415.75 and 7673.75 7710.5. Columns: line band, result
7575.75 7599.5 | -3.5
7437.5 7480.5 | -2.5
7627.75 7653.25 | -2.1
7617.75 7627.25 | -1.7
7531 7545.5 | -2.4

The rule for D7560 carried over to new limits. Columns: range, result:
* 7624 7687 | 108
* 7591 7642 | 117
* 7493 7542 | 124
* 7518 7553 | 126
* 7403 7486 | 120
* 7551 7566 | 126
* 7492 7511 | 122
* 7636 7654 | 113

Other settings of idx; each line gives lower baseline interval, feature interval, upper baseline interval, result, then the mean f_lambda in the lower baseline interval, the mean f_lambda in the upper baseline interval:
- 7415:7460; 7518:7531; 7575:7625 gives -0.05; 119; 120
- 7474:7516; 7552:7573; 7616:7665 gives -0.08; 122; 114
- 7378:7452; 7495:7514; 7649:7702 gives -0.10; 117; 102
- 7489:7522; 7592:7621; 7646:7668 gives -0.06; 122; 104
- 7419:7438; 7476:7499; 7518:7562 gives 0.01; 118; 126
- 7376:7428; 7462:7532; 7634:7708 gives -0.10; 116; 104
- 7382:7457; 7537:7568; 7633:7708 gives -0.15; 118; 104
